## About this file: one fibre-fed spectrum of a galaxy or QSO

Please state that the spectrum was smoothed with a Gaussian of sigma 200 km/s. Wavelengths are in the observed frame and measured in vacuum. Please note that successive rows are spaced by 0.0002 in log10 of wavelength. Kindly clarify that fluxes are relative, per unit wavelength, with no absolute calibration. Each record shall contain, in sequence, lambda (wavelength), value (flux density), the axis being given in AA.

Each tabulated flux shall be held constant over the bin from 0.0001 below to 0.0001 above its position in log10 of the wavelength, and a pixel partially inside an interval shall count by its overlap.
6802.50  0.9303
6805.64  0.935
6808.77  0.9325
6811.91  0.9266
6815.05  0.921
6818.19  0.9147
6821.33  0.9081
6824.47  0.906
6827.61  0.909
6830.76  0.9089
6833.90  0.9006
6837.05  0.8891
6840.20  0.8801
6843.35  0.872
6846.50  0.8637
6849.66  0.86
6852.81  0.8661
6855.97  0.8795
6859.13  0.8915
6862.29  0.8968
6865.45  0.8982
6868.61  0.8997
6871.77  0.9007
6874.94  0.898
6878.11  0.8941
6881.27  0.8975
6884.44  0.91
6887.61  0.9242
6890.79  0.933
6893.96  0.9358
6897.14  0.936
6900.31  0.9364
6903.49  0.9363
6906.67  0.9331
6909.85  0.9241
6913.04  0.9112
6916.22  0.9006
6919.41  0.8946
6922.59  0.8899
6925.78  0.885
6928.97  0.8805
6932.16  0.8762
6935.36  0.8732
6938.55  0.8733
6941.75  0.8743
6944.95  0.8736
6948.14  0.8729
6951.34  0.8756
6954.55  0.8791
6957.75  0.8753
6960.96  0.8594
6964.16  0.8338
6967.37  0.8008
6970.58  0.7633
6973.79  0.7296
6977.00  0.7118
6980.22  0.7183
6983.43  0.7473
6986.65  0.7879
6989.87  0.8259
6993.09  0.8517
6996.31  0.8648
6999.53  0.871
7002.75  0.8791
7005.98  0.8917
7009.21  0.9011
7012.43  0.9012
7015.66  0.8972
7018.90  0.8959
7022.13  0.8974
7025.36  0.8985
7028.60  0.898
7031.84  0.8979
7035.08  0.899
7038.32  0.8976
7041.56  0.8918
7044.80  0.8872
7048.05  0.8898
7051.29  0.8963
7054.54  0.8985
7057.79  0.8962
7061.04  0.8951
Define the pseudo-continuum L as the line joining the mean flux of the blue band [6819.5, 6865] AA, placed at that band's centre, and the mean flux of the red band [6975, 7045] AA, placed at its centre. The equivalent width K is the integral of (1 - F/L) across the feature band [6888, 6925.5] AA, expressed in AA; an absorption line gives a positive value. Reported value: -1.8 AA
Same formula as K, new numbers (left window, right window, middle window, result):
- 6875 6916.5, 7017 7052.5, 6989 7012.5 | 0.7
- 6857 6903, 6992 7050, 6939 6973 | 1.9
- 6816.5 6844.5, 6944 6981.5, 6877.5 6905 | -2.0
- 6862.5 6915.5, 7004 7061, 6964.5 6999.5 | 4.5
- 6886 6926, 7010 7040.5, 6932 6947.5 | 0.7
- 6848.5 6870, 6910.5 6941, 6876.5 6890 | -0.3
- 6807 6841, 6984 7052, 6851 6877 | 0.4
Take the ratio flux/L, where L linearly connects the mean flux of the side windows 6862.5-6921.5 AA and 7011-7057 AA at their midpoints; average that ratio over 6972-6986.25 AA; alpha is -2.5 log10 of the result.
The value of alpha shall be 0.23 mag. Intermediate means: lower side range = 0.914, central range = 0.732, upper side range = 0.896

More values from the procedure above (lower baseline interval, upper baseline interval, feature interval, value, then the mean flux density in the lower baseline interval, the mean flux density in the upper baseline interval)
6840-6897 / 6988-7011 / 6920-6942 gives 0.00 mag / 0.896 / 0.869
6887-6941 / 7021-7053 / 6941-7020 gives 0.08 mag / 0.907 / 0.895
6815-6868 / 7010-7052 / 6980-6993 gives 0.14 mag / 0.891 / 0.896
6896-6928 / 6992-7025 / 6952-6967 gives 0.05 mag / 0.914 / 0.886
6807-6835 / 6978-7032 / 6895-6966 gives -0.01 mag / 0.915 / 0.858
